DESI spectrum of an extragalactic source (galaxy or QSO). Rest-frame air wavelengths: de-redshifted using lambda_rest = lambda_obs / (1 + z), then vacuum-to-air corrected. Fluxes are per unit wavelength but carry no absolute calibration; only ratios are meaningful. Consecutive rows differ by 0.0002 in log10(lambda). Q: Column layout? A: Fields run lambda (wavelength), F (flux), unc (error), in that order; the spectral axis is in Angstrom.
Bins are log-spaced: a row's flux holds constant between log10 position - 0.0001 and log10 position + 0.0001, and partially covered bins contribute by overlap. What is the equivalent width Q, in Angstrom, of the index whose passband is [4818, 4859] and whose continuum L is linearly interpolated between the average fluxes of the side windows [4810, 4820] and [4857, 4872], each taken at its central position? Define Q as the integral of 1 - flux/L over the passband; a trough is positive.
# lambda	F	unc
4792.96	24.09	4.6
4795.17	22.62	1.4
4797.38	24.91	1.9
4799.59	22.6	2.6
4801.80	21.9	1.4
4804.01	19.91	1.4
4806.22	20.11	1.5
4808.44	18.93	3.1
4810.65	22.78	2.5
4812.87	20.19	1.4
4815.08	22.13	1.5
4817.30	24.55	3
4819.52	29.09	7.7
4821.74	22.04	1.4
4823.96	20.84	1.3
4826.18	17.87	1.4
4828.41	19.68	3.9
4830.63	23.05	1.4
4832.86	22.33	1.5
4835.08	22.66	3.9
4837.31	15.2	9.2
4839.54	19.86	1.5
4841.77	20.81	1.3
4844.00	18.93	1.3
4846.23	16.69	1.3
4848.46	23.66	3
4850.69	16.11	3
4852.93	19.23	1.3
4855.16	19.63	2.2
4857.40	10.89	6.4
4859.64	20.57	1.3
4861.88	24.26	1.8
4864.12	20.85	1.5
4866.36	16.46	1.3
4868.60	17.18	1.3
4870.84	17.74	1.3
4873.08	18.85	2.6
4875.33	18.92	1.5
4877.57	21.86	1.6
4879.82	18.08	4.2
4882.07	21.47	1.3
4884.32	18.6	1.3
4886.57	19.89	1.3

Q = 2.4 Angstrom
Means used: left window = 23.5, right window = 18.6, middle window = 20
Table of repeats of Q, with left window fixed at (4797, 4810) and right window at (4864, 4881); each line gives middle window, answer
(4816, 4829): -1.20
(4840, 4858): 0.94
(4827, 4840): -0.21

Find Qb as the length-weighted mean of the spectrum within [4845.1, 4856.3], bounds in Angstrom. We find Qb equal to 19.1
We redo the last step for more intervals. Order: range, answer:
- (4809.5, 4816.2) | 21.7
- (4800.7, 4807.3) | 20.7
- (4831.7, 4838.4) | 20.1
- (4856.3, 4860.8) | 15.8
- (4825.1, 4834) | 20.7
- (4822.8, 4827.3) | 19.4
